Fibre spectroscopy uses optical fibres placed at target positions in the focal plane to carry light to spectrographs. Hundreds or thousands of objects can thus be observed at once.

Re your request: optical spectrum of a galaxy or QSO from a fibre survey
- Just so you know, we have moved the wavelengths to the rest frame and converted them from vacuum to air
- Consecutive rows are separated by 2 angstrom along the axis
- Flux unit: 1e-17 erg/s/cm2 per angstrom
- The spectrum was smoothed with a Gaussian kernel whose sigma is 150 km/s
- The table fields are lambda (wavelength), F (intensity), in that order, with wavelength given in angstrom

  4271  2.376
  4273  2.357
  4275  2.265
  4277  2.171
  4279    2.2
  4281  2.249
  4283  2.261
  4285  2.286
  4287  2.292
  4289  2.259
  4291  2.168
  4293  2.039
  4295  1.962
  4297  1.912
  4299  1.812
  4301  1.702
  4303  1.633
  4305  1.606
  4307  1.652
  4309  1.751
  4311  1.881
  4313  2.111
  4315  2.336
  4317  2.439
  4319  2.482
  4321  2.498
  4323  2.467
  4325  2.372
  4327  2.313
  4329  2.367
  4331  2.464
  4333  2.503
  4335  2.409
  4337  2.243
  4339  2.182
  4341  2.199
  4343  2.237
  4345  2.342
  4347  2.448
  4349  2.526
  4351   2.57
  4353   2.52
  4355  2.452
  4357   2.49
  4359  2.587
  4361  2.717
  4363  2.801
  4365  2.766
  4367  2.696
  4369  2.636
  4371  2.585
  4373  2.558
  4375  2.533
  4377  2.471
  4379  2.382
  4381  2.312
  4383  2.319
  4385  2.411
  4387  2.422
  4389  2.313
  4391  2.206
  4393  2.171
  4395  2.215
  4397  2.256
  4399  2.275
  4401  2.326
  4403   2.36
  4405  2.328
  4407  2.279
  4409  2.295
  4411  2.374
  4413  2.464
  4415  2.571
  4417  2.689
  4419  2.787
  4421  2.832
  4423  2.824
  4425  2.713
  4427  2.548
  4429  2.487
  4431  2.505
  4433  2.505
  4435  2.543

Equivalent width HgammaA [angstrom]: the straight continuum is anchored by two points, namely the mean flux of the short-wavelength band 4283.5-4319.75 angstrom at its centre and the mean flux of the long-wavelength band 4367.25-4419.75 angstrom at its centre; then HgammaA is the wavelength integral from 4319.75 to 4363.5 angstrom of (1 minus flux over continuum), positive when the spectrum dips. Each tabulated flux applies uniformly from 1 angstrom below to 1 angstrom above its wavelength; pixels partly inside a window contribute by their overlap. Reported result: -4.99 angstrom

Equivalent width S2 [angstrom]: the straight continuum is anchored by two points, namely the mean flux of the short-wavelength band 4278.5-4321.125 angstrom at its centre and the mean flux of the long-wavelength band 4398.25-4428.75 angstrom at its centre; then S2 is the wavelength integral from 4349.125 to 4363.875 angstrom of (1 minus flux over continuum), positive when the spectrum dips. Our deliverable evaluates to -1.9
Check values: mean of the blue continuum 2.06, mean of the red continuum 2.51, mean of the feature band 2.59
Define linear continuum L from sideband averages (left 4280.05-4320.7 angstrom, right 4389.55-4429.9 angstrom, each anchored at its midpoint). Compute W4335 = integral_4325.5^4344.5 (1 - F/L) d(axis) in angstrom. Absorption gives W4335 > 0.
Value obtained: -1.3 angstrom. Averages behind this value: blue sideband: 2.05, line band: 2.33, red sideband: 2.45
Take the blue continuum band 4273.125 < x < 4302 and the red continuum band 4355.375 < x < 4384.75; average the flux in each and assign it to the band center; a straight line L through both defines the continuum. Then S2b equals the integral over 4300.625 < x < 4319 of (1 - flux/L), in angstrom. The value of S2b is 2.47 angstrom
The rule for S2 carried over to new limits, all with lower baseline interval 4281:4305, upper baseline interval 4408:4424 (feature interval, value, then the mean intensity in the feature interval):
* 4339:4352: -0.6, 2.37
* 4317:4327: -1.3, 2.44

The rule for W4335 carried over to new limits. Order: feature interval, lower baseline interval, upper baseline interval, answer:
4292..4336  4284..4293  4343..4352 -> 3.8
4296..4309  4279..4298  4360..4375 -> 3.1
